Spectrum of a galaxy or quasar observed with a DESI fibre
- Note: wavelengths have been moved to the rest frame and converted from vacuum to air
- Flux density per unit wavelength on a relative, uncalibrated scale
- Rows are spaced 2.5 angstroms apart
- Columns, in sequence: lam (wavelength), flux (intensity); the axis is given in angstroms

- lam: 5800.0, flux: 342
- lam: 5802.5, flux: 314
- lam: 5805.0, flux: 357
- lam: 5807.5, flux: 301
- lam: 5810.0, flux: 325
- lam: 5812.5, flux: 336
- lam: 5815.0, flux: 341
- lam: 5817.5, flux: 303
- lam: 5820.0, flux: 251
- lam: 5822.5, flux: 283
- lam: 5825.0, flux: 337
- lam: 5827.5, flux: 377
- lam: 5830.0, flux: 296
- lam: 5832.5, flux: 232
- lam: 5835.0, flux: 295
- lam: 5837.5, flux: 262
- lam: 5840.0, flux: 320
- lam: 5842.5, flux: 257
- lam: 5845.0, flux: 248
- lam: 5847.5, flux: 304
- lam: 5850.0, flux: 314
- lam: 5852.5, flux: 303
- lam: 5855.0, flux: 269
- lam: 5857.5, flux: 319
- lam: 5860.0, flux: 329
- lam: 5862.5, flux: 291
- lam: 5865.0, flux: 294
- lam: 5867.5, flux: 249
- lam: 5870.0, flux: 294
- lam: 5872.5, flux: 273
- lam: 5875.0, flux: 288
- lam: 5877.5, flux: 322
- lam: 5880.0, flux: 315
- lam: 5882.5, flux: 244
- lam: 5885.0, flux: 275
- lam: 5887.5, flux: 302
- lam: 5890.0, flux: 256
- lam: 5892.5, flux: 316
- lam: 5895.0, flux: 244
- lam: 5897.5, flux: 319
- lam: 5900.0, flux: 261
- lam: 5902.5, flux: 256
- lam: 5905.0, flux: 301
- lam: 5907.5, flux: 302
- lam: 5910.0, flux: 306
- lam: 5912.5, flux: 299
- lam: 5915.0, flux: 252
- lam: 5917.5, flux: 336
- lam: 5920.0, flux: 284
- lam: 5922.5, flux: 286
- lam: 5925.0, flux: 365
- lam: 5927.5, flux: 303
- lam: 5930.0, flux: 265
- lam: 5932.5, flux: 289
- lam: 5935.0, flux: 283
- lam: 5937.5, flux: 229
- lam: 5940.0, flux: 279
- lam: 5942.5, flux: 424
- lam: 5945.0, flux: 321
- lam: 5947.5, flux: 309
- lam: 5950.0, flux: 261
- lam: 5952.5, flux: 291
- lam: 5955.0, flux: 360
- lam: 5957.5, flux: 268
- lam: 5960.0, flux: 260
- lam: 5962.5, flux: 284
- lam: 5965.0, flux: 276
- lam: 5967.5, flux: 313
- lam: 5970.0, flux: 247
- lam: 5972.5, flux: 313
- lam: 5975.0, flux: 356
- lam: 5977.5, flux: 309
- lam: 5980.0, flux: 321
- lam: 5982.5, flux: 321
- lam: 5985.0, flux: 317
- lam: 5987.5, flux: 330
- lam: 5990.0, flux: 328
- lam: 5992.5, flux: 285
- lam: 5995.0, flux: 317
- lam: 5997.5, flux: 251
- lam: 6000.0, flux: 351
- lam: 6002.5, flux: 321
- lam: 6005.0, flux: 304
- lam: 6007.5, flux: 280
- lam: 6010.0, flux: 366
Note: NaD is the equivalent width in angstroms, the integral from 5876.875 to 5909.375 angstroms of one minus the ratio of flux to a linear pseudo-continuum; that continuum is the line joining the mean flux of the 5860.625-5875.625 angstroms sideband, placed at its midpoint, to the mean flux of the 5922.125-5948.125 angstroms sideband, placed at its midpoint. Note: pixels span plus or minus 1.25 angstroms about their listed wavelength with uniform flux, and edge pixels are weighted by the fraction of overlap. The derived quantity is 0.68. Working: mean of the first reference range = 283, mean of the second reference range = 305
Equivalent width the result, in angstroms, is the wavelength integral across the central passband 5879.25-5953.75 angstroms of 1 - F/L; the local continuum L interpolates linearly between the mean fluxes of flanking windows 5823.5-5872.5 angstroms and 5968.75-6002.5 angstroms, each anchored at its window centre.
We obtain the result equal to 2.5 angstroms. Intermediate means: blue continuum 294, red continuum 312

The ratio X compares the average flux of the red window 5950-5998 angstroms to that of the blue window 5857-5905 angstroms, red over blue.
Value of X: 1.1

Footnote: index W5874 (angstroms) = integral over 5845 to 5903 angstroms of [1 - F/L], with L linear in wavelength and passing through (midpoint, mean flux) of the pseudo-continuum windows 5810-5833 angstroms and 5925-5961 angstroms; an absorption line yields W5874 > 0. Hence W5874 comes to 3.2 angstroms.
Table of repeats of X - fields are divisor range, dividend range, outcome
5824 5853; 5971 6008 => 1.06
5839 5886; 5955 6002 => 1.05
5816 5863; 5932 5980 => 1.02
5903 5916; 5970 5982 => 1.09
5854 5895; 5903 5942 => 1.02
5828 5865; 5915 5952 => 1.03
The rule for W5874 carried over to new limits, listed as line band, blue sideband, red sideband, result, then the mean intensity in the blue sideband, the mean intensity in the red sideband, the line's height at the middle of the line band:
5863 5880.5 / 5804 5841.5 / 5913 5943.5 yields 0.8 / 307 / 299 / 303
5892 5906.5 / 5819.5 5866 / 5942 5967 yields 0.8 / 294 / 302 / 298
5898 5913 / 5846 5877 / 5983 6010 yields 0.6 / 294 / 311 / 300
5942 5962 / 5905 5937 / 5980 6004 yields -0.2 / 296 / 314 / 304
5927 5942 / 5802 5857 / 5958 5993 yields 1.1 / 301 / 304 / 303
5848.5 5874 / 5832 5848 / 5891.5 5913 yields -1.3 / 275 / 289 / 279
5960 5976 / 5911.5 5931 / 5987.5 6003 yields 0.6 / 299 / 310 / 306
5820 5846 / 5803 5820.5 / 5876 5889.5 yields 1.8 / 319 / 290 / 310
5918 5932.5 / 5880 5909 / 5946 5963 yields -0.8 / 281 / 291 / 286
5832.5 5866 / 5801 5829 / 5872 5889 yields 1.4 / 320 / 289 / 304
